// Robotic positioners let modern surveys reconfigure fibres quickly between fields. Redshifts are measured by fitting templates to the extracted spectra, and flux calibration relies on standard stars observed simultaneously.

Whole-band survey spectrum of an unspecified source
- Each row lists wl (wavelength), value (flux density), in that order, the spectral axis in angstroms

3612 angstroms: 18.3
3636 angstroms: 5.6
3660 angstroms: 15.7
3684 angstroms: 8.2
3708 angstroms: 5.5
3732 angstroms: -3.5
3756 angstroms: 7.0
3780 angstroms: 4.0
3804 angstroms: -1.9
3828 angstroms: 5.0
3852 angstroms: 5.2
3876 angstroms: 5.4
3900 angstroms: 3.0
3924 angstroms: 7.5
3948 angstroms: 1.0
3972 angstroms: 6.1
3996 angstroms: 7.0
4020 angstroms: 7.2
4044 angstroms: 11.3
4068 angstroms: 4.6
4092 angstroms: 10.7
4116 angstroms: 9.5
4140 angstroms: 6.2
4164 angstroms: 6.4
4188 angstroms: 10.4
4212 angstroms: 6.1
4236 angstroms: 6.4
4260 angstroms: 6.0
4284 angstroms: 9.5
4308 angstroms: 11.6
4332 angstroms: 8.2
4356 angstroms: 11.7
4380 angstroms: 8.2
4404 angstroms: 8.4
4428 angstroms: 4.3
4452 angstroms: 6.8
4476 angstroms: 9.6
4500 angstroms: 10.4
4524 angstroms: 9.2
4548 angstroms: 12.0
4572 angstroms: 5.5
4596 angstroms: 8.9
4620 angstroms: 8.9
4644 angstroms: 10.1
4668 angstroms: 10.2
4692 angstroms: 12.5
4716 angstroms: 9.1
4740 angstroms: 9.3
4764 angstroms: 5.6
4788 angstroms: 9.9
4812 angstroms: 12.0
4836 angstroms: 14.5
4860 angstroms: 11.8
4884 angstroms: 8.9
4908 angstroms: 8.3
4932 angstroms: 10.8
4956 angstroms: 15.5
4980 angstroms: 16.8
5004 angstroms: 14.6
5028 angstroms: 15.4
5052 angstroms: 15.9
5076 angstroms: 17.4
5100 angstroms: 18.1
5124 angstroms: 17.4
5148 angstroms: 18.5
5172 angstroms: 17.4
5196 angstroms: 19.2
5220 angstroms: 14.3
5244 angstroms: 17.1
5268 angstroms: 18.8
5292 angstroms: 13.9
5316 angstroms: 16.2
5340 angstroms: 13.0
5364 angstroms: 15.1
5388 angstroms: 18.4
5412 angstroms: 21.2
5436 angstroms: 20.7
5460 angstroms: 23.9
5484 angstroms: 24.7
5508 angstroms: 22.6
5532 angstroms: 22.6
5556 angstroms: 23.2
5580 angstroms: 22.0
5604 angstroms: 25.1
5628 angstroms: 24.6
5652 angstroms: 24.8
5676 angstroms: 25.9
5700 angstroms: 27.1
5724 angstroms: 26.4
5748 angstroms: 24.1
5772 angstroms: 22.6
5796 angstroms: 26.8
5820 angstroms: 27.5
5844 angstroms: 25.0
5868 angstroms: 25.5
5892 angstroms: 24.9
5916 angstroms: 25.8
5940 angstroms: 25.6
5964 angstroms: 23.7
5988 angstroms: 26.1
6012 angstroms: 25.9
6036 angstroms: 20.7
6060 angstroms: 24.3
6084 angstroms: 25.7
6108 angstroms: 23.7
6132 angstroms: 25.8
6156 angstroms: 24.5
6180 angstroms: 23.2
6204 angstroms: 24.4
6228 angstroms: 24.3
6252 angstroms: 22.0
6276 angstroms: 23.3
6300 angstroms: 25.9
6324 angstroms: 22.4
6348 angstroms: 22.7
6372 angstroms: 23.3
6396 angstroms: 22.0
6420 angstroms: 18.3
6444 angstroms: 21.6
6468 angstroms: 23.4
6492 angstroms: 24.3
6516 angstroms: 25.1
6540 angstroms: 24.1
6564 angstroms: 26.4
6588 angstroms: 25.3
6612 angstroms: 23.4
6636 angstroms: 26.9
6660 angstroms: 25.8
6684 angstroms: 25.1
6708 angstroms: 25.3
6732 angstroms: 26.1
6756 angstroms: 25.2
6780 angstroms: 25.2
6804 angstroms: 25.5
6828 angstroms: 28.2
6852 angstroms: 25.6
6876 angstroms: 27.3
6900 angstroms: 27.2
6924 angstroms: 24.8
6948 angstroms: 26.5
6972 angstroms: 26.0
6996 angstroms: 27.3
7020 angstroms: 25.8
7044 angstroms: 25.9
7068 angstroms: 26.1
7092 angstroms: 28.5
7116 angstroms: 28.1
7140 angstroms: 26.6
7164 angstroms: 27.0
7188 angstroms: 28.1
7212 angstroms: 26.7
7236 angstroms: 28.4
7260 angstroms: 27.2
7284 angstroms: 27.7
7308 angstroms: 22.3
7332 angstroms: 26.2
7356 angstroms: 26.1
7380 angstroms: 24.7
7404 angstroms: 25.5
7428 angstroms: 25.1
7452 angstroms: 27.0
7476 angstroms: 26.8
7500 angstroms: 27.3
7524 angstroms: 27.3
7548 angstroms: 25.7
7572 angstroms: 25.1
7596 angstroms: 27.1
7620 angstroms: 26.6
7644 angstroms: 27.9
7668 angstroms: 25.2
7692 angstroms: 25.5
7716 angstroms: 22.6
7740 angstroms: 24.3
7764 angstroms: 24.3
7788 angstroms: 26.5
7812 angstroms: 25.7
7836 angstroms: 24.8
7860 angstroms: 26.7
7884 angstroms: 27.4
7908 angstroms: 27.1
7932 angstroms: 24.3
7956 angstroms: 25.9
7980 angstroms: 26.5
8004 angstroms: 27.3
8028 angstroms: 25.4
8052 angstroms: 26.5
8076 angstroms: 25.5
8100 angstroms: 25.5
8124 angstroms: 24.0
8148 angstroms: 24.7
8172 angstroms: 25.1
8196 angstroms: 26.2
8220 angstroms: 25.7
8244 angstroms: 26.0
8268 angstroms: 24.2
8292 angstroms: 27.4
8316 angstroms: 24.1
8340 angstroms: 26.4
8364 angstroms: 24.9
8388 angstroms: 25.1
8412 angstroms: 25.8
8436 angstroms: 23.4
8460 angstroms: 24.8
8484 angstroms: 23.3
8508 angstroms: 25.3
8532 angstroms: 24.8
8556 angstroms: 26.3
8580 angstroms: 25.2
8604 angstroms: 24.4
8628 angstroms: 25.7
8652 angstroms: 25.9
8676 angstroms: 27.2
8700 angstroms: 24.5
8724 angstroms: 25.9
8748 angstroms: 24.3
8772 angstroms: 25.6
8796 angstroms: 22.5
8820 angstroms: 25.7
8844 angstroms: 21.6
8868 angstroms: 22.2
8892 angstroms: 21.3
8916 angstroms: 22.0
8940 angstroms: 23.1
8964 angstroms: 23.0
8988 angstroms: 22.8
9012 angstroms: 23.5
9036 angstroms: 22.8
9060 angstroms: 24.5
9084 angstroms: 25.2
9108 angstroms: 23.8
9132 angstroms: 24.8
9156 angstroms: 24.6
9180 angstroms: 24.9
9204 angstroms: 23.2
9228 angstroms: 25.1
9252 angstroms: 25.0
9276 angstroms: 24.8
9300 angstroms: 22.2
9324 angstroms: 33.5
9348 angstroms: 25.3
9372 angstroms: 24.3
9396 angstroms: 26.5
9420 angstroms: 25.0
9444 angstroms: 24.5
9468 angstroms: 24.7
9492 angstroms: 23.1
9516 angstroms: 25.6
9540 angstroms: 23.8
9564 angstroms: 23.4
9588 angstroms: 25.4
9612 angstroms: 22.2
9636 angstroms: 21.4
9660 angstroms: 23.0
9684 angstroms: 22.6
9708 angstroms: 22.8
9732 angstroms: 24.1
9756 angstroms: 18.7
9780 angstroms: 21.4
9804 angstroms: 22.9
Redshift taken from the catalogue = 0.239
